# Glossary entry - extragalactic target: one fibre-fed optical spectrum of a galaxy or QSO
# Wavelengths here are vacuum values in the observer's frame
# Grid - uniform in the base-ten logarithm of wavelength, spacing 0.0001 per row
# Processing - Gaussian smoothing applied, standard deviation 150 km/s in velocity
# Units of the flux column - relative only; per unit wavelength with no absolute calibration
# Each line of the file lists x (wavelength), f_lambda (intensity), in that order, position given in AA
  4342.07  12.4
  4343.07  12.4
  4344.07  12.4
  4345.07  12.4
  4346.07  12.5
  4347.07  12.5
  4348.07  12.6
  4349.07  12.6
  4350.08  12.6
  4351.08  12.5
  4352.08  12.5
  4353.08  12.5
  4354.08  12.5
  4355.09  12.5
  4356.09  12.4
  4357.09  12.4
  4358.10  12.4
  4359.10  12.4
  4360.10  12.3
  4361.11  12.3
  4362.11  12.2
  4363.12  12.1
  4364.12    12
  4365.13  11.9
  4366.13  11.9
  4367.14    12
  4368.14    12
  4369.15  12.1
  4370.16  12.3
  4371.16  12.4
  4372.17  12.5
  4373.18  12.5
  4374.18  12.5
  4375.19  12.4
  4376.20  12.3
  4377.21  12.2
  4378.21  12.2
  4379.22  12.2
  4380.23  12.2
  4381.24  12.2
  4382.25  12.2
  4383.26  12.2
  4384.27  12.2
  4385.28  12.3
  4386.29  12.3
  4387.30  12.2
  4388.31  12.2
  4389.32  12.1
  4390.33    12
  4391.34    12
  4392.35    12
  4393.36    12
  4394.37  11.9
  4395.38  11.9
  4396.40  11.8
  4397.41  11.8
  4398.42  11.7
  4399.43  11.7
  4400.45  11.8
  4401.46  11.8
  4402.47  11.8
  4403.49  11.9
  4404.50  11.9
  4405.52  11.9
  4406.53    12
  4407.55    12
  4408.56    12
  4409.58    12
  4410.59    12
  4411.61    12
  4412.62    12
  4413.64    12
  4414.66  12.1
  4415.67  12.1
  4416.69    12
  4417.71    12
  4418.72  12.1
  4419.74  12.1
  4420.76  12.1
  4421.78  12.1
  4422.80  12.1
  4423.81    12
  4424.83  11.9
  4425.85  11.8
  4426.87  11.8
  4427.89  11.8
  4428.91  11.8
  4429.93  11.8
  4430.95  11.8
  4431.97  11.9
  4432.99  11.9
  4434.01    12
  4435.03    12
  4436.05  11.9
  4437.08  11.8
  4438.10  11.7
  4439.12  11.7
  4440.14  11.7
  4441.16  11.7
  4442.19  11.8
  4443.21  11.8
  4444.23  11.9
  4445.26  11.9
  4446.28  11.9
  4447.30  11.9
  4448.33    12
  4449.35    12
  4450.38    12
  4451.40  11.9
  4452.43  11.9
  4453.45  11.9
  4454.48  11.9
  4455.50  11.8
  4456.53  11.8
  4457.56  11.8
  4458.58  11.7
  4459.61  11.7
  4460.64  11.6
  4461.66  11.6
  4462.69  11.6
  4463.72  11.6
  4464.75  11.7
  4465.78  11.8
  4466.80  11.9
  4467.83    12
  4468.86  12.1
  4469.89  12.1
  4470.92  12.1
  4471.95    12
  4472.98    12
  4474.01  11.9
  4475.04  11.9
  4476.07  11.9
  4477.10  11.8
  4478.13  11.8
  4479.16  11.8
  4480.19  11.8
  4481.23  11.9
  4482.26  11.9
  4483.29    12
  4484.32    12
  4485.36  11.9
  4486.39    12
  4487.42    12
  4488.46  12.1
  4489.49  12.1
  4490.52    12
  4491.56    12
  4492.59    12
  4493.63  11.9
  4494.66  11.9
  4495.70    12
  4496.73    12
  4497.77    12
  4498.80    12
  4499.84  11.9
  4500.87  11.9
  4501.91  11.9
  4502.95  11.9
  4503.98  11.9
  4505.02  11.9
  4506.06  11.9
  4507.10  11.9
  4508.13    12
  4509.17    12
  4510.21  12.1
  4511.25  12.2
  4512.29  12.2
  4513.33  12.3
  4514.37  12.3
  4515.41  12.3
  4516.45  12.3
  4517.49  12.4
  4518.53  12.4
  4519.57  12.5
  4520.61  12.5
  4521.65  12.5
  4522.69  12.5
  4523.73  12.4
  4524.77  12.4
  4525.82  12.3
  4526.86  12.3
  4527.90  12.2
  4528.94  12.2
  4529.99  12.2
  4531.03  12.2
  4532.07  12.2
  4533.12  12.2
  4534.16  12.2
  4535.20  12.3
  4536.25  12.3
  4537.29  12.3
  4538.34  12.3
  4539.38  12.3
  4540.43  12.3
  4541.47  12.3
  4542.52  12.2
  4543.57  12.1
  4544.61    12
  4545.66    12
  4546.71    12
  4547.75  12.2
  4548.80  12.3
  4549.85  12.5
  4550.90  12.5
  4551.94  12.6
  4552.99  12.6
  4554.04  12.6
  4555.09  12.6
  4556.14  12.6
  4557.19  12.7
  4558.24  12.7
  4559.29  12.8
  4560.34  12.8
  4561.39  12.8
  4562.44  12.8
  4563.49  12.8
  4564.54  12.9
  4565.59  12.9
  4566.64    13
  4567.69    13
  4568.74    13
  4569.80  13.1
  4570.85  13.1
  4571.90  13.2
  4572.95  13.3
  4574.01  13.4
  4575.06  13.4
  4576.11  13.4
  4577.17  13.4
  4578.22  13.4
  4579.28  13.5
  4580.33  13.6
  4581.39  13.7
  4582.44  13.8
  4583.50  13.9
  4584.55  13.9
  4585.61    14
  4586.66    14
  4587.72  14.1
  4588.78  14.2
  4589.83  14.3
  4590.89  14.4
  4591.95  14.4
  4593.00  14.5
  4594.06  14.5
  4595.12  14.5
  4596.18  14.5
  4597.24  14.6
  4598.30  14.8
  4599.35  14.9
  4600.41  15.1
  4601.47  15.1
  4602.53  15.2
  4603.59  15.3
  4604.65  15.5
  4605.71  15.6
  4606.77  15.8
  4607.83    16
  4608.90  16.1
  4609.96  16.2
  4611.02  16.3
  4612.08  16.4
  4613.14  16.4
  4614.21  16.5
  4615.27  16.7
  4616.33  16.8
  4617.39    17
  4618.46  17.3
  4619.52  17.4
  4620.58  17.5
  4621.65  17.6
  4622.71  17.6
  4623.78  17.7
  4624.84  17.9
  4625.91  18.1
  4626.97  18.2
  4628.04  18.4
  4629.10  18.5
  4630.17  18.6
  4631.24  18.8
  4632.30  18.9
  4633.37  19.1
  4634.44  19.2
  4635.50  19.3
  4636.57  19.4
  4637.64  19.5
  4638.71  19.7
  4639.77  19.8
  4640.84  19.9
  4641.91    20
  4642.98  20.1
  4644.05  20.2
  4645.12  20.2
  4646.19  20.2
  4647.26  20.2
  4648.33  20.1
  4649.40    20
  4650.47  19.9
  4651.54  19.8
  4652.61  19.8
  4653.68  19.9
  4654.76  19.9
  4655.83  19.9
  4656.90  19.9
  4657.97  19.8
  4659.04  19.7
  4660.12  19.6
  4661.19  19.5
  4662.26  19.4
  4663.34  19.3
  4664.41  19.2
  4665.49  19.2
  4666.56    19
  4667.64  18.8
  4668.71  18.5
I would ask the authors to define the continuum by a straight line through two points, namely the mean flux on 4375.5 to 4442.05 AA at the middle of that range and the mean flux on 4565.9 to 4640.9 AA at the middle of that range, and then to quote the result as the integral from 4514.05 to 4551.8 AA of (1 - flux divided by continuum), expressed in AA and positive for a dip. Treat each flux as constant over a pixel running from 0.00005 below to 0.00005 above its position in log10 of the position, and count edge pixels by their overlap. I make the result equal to 5.55 AA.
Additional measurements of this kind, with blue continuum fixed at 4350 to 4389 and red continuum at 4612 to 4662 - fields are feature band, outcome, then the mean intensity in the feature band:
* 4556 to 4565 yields 2.2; 12.8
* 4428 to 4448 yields 3.1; 11.8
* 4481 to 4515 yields 7.6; 12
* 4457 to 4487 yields 6.0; 11.9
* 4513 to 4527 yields 3.2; 12.4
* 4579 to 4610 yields 5.6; 14.7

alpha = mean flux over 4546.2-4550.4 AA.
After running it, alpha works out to 12.3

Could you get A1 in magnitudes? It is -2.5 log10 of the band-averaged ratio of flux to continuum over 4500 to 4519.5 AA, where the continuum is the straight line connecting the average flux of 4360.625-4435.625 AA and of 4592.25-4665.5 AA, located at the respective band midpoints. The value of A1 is 0.225 mag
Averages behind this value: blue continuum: 12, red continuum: 17.9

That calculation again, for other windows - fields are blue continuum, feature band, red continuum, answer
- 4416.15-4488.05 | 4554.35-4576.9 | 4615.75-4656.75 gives 0.25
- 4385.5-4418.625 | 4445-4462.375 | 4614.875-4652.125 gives 0.14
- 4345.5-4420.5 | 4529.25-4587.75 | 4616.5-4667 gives 0.30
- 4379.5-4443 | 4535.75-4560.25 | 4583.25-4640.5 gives 0.21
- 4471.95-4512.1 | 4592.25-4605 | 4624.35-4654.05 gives 0.17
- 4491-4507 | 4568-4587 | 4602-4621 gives 0.11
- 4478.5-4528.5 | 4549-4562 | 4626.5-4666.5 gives 0.17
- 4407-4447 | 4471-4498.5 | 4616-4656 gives 0.16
